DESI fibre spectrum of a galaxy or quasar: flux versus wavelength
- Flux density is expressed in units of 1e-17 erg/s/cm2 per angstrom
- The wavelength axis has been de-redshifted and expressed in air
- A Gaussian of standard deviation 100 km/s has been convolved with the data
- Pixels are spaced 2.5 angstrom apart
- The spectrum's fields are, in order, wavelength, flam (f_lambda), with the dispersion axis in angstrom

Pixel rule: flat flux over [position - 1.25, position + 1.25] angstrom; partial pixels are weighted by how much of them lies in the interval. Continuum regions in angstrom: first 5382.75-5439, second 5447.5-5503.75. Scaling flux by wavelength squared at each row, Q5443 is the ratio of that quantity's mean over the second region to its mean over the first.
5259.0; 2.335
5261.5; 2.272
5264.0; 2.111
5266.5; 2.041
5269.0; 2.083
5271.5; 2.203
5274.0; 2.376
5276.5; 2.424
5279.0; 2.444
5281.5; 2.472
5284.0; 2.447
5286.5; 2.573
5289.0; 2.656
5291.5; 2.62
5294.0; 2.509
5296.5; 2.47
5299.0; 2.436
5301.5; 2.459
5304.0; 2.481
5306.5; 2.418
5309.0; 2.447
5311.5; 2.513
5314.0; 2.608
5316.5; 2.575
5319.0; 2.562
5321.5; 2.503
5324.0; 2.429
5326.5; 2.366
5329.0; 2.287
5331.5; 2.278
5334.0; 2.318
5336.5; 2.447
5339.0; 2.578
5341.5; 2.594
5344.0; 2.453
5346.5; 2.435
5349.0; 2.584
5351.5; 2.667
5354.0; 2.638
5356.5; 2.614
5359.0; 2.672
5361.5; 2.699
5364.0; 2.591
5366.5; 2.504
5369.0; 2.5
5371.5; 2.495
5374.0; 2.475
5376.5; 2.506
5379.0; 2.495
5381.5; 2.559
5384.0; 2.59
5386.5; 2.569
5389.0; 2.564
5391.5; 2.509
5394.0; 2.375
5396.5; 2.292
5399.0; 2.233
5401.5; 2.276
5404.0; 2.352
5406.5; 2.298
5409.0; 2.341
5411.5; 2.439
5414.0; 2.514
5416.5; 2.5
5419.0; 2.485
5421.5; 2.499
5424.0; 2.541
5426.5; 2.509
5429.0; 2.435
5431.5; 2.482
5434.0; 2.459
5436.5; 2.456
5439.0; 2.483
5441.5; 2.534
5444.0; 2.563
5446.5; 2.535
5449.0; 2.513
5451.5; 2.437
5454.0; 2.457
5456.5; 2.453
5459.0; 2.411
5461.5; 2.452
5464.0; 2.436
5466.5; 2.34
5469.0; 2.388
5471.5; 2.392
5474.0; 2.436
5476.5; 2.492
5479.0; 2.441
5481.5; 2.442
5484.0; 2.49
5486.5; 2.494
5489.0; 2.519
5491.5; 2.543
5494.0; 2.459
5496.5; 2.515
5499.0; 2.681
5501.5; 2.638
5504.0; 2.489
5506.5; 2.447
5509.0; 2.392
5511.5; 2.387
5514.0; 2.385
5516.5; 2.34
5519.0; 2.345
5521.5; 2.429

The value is 1.04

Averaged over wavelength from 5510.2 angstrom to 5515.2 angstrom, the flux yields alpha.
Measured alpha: 2.39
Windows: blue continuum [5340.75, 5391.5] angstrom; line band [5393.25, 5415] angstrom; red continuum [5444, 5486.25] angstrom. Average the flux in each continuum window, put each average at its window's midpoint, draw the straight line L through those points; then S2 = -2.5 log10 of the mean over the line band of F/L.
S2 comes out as 0.08 mag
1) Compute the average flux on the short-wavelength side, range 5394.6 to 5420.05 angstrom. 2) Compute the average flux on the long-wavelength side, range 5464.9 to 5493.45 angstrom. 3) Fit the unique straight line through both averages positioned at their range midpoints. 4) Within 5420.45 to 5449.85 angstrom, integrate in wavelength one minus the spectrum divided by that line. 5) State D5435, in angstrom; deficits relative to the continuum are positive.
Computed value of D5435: -1.2 angstrom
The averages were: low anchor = 2.37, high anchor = 2.45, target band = 2.5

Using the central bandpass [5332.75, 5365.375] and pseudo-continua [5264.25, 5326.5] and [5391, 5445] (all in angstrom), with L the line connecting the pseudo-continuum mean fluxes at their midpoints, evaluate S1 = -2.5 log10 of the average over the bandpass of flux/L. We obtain -0.053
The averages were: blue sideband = 2.44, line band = 2.56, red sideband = 2.43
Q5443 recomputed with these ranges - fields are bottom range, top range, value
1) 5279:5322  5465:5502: 1.06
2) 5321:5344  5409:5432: 1.06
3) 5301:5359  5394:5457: 1.01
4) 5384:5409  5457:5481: 1.04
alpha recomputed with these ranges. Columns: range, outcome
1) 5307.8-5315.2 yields 2.52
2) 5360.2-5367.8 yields 2.6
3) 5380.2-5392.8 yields 2.56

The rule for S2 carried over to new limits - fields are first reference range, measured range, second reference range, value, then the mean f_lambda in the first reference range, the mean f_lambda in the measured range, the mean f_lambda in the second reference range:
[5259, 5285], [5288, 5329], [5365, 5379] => -0.059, 2.29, 2.5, 2.5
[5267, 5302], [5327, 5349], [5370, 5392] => 0.024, 2.43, 2.43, 2.53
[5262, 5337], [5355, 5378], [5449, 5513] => -0.055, 2.42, 2.56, 2.47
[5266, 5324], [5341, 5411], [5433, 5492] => -0.016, 2.45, 2.49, 2.46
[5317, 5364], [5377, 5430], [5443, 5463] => 0.019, 2.51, 2.45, 2.48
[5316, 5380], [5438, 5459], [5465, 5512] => -0.003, 2.51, 2.49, 2.47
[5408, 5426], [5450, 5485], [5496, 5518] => 0.018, 2.48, 2.43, 2.47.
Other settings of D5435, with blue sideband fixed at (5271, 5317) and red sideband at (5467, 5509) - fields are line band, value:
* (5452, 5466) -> 0.3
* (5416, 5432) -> -0.1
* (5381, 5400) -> 0.2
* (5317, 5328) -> 0.1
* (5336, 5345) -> -0.2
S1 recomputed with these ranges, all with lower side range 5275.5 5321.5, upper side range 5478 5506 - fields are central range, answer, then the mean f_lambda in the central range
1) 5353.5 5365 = -0.056 mag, 2.64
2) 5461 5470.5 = 0.051 mag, 2.4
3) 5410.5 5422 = 0.011 mag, 2.49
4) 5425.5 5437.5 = 0.020 mag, 2.47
